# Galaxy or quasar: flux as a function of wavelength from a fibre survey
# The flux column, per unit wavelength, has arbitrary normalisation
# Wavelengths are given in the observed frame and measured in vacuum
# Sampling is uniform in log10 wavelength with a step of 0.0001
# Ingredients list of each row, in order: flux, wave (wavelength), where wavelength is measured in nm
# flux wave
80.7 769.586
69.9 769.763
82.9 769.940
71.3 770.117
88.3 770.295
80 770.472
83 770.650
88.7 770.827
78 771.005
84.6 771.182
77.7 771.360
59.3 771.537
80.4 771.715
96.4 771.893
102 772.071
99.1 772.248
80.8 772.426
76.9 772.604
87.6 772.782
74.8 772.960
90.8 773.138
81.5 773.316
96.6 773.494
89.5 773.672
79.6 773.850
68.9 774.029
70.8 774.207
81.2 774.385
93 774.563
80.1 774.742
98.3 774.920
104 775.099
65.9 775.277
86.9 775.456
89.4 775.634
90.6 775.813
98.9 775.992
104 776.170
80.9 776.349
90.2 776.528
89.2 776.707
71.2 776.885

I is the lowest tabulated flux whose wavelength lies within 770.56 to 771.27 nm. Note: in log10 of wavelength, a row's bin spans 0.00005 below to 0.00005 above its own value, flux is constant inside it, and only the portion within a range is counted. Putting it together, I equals 78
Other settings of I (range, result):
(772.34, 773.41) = 74.8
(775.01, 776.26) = 65.9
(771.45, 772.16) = 59.3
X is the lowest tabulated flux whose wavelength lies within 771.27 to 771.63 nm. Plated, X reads 59.3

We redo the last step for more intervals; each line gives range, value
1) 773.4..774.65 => 68.9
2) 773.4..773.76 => 89.5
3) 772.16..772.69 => 76.9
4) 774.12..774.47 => 70.8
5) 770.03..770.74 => 71.3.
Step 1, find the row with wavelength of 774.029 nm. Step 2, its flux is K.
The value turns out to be 68.9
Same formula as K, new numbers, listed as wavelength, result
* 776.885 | 71.2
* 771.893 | 96.4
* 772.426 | 80.8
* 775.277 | 65.9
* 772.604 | 76.9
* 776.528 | 90.2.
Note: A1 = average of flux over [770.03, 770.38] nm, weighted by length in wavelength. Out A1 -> 79.6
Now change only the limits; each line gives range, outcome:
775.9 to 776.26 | 101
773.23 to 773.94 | 86.8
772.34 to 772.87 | 81.7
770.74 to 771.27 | 83.8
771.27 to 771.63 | 68.6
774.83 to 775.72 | 88.9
